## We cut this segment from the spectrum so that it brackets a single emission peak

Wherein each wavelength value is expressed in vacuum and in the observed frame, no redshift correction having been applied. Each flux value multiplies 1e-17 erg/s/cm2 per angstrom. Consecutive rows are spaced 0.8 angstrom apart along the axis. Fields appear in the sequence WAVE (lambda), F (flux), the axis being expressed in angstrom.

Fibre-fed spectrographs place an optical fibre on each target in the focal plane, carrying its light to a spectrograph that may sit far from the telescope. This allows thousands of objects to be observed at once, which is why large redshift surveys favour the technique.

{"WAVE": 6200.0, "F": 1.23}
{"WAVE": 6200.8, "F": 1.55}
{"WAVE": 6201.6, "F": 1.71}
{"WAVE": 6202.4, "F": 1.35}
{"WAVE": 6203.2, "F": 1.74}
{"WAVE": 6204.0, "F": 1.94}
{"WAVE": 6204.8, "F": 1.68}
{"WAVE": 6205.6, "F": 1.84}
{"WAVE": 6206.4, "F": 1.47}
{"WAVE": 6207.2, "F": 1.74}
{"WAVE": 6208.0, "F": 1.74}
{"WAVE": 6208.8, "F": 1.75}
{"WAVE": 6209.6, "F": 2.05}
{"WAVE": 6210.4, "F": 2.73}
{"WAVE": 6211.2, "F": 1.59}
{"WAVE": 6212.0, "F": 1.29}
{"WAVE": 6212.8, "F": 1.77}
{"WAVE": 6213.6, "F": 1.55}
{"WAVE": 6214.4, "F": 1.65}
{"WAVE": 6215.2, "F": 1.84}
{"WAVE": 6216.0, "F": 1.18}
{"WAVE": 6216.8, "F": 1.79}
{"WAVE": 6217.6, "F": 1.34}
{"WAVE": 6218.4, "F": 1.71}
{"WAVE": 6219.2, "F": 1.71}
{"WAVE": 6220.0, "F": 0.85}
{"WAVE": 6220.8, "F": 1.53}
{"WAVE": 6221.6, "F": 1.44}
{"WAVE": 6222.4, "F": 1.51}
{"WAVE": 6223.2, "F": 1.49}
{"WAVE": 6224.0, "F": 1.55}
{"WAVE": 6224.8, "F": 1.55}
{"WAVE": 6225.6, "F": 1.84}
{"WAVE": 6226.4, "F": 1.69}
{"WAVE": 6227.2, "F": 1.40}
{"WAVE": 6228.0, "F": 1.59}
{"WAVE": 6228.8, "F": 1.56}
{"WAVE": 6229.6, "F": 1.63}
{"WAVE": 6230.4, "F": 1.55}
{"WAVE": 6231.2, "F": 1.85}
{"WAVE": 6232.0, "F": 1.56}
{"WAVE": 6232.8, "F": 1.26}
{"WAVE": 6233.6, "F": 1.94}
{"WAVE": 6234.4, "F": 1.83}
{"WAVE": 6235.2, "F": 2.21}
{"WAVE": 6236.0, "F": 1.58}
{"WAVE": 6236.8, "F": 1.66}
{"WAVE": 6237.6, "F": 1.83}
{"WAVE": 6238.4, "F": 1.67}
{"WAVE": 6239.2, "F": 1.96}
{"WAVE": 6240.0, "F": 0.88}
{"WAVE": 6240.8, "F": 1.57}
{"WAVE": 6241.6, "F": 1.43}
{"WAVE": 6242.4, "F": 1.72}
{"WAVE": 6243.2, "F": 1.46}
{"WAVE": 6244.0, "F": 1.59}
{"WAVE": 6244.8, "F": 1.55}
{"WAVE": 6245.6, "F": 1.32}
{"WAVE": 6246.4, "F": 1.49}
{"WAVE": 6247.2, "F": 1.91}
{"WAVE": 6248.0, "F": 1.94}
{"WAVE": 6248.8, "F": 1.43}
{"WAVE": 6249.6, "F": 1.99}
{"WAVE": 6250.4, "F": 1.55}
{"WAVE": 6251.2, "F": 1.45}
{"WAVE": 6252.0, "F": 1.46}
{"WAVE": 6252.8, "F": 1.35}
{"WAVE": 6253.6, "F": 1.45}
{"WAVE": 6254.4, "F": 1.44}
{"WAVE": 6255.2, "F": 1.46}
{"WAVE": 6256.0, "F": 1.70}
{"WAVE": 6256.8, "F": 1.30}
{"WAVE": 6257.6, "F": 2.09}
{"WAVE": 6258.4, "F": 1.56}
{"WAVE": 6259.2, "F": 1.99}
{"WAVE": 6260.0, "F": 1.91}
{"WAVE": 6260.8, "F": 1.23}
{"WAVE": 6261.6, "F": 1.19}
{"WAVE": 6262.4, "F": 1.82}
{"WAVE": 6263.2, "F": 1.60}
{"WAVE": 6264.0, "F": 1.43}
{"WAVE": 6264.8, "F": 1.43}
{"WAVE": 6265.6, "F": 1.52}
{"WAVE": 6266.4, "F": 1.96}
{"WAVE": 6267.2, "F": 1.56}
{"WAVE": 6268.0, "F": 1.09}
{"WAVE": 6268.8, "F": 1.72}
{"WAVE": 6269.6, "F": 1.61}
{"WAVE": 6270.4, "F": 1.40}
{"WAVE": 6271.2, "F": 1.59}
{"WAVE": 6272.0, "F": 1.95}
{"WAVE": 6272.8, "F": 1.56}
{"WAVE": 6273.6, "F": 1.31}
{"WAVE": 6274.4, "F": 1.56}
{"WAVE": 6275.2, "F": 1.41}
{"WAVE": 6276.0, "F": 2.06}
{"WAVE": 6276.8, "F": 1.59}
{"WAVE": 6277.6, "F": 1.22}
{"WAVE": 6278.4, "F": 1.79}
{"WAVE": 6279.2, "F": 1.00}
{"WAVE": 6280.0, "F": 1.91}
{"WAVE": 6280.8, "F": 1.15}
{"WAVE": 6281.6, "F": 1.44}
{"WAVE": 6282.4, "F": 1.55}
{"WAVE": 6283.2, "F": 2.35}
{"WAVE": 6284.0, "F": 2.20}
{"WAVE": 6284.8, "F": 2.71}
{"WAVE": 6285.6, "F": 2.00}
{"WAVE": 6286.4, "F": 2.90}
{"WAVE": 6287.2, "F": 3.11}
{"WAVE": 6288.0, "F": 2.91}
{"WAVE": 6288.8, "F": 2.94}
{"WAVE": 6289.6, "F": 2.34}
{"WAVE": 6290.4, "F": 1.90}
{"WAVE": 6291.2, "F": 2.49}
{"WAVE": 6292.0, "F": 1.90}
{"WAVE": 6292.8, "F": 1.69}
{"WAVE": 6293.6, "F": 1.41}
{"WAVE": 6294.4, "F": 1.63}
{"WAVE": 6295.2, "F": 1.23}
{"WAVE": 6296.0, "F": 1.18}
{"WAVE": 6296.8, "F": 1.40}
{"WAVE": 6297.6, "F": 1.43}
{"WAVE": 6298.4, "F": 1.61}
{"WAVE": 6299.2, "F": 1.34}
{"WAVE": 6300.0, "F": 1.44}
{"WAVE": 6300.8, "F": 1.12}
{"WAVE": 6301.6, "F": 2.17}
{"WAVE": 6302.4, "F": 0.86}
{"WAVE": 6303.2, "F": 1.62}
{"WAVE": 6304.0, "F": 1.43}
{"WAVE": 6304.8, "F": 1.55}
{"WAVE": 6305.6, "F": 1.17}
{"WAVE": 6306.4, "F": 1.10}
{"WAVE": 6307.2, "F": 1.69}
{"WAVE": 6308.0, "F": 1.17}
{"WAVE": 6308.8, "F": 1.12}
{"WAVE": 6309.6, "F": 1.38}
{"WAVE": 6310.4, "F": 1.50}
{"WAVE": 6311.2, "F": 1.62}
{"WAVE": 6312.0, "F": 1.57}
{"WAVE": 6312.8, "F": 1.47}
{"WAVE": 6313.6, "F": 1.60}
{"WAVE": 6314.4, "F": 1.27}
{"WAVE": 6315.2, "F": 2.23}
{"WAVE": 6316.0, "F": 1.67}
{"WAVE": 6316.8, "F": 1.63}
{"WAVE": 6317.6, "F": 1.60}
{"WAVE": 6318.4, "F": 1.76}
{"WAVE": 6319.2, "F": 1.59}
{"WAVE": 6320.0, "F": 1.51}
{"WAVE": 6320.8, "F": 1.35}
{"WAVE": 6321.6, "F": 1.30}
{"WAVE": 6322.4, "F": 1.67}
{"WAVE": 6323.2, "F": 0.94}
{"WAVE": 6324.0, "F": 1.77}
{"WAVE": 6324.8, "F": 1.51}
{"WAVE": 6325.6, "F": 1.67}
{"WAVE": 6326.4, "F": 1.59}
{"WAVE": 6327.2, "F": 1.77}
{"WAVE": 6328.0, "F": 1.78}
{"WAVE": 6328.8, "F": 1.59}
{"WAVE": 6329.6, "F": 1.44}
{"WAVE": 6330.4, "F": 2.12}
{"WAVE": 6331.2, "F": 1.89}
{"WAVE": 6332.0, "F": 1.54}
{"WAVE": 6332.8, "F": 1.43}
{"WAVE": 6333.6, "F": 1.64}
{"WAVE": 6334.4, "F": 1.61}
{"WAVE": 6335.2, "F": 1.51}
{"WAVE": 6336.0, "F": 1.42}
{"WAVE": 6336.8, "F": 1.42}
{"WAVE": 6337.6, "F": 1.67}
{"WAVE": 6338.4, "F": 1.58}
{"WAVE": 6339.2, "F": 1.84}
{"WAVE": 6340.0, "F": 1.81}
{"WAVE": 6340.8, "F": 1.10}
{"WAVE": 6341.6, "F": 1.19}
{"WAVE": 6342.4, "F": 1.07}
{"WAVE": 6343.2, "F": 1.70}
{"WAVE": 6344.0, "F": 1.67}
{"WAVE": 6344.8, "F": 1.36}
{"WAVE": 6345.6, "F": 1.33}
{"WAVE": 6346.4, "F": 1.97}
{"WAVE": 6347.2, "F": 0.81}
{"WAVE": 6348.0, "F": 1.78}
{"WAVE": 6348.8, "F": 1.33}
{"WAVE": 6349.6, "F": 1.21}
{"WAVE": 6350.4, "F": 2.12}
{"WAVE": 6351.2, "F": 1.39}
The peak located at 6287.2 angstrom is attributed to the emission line H-beta 4861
